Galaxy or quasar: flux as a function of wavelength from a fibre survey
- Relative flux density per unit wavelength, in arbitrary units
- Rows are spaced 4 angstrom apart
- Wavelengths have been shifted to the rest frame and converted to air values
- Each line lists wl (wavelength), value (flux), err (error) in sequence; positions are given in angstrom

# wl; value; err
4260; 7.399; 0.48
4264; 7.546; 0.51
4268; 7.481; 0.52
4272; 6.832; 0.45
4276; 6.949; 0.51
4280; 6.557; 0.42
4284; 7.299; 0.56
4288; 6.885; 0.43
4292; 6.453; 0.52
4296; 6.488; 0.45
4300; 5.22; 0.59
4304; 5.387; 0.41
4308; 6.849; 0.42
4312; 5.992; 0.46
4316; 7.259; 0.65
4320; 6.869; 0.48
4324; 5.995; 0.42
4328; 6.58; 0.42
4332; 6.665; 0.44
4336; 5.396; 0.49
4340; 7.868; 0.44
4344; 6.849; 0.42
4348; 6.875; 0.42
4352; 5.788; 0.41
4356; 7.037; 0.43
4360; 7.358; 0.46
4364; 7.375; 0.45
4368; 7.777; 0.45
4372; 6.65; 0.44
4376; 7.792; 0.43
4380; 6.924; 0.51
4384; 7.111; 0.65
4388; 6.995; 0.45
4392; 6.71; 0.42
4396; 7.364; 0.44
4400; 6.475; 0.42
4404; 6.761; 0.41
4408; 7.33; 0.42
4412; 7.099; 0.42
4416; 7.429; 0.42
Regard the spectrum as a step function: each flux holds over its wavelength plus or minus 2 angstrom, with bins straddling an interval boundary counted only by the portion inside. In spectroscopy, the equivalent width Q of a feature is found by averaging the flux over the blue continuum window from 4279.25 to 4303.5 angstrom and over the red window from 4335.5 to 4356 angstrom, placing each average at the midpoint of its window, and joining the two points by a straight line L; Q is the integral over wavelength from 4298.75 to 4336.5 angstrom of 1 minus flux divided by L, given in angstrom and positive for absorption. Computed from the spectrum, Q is 1.6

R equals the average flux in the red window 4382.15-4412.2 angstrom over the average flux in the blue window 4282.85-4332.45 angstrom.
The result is 1.08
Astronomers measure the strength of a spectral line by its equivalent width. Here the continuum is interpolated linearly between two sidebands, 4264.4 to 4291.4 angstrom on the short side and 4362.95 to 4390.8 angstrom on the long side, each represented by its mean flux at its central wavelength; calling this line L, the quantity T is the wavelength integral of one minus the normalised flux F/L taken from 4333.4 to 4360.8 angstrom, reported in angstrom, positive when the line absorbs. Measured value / 1.7 angstrom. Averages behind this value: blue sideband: 7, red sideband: 7.21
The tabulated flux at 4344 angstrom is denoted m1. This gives 6.849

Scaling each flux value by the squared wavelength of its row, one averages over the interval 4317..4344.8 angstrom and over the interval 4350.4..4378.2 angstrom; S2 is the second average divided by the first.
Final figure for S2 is 1.09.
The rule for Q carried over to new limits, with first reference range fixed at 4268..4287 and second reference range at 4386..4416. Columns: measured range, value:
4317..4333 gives 0.9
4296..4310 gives 2.1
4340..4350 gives -0.1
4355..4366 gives -0.5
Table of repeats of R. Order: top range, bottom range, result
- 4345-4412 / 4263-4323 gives 1.06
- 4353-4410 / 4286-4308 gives 1.15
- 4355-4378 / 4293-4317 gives 1.19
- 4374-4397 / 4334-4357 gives 1.08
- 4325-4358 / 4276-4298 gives 0.98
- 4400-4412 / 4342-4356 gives 1.06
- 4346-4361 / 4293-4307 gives 1.15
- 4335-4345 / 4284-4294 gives 1.00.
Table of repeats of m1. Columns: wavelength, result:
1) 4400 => 6.475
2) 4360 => 7.358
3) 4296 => 6.488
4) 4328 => 6.58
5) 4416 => 7.429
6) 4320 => 6.869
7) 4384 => 7.111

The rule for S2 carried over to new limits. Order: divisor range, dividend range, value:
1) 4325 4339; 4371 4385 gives 1.16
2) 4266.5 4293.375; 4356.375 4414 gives 1.08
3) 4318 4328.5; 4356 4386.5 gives 1.15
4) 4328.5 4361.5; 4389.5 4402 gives 1.05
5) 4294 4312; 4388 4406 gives 1.19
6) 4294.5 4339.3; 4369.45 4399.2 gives 1.16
